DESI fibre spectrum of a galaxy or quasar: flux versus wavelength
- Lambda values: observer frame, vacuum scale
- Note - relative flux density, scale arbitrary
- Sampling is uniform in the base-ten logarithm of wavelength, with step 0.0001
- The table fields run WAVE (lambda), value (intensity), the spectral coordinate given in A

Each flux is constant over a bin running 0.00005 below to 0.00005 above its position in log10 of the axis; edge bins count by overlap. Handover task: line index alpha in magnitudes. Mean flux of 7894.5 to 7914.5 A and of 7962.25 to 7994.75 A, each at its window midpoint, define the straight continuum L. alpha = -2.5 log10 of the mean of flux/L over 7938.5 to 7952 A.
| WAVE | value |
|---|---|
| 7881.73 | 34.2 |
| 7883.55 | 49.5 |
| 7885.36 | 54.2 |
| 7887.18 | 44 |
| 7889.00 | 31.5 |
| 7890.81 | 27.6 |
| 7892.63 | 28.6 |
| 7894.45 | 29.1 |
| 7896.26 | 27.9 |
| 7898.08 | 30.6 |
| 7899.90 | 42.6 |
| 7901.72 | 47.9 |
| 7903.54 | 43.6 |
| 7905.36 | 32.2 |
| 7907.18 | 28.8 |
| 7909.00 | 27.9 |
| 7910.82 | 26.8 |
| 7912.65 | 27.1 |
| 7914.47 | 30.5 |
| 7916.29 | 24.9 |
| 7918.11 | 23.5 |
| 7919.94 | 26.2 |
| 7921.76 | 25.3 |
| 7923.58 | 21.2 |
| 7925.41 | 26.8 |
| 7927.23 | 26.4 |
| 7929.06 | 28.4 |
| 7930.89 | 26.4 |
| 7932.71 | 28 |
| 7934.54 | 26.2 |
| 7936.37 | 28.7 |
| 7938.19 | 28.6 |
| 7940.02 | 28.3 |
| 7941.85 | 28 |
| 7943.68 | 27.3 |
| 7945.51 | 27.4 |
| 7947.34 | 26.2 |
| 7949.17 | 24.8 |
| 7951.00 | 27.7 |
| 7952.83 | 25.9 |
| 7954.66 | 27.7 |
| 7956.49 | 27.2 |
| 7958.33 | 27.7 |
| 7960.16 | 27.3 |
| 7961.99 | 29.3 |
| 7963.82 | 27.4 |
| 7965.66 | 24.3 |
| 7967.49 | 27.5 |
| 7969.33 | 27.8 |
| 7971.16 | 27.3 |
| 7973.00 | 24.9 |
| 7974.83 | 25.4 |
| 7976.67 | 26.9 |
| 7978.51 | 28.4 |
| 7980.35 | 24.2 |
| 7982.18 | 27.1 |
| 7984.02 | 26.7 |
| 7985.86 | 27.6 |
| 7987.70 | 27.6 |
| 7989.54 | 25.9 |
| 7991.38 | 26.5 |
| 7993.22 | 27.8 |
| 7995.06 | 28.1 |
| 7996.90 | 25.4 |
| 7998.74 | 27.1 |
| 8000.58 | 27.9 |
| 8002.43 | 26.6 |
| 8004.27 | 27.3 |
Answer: 0.10 mag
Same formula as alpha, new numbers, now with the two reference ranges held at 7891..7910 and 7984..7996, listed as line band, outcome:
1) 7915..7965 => 0.15 mag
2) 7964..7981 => 0.08 mag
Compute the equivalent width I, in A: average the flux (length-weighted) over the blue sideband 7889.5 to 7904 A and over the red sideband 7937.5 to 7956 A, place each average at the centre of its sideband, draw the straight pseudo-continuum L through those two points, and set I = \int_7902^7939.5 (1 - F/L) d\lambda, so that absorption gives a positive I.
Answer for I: 3.3 A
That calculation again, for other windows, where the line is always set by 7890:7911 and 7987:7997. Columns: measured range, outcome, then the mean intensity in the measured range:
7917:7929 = 2.4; 25.1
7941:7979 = 2.8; 27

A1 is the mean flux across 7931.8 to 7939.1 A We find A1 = 27.9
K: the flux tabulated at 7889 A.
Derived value 31.5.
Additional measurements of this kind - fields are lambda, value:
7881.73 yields 34.2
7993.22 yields 27.8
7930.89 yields 26.4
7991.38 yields 26.5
